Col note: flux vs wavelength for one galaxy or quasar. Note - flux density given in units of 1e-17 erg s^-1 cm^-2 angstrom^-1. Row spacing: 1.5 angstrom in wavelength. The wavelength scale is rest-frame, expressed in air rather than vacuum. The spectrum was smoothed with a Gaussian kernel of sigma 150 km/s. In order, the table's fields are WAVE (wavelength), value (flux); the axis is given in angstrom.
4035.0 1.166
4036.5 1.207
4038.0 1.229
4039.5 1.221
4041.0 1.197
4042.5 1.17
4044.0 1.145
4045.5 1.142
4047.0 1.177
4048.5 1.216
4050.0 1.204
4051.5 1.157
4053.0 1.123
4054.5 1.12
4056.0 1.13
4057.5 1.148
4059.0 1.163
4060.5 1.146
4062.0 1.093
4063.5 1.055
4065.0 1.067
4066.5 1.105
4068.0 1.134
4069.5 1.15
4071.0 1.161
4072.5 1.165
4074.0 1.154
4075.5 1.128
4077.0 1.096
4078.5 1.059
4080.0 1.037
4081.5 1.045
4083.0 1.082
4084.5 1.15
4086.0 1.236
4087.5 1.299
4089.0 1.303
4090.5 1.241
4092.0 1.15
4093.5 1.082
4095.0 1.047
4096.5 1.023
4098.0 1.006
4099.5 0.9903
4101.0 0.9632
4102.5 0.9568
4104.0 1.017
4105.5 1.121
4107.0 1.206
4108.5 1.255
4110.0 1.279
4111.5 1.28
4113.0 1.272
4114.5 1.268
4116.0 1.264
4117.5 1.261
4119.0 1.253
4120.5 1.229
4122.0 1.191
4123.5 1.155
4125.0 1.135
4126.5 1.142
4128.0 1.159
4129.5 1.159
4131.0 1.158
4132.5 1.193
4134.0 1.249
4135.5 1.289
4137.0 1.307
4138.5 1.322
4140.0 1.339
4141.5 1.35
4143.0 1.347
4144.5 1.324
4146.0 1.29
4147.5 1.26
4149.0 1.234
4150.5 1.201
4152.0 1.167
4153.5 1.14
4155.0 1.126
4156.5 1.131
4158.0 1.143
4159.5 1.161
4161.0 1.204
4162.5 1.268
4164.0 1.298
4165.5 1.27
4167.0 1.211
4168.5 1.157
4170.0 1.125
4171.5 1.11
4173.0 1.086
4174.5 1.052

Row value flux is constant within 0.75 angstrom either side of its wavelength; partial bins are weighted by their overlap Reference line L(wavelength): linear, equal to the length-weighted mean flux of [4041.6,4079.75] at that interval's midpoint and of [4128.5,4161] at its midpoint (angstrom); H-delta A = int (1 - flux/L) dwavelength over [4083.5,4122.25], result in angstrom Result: 0.6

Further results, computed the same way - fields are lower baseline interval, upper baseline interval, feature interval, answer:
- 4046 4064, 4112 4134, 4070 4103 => 1.79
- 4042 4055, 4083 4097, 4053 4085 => 1.41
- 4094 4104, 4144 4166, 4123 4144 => -1.96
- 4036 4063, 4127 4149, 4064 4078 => 0.74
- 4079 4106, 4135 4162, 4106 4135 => -1.20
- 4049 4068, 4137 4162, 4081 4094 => -0.21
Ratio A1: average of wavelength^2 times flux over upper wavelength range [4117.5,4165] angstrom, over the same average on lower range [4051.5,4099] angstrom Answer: 1.12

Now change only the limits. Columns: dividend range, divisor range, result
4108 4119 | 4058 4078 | 1.15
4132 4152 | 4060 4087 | 1.19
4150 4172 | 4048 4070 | 1.10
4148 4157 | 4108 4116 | 0.94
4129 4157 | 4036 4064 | 1.12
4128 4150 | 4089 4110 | 1.18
